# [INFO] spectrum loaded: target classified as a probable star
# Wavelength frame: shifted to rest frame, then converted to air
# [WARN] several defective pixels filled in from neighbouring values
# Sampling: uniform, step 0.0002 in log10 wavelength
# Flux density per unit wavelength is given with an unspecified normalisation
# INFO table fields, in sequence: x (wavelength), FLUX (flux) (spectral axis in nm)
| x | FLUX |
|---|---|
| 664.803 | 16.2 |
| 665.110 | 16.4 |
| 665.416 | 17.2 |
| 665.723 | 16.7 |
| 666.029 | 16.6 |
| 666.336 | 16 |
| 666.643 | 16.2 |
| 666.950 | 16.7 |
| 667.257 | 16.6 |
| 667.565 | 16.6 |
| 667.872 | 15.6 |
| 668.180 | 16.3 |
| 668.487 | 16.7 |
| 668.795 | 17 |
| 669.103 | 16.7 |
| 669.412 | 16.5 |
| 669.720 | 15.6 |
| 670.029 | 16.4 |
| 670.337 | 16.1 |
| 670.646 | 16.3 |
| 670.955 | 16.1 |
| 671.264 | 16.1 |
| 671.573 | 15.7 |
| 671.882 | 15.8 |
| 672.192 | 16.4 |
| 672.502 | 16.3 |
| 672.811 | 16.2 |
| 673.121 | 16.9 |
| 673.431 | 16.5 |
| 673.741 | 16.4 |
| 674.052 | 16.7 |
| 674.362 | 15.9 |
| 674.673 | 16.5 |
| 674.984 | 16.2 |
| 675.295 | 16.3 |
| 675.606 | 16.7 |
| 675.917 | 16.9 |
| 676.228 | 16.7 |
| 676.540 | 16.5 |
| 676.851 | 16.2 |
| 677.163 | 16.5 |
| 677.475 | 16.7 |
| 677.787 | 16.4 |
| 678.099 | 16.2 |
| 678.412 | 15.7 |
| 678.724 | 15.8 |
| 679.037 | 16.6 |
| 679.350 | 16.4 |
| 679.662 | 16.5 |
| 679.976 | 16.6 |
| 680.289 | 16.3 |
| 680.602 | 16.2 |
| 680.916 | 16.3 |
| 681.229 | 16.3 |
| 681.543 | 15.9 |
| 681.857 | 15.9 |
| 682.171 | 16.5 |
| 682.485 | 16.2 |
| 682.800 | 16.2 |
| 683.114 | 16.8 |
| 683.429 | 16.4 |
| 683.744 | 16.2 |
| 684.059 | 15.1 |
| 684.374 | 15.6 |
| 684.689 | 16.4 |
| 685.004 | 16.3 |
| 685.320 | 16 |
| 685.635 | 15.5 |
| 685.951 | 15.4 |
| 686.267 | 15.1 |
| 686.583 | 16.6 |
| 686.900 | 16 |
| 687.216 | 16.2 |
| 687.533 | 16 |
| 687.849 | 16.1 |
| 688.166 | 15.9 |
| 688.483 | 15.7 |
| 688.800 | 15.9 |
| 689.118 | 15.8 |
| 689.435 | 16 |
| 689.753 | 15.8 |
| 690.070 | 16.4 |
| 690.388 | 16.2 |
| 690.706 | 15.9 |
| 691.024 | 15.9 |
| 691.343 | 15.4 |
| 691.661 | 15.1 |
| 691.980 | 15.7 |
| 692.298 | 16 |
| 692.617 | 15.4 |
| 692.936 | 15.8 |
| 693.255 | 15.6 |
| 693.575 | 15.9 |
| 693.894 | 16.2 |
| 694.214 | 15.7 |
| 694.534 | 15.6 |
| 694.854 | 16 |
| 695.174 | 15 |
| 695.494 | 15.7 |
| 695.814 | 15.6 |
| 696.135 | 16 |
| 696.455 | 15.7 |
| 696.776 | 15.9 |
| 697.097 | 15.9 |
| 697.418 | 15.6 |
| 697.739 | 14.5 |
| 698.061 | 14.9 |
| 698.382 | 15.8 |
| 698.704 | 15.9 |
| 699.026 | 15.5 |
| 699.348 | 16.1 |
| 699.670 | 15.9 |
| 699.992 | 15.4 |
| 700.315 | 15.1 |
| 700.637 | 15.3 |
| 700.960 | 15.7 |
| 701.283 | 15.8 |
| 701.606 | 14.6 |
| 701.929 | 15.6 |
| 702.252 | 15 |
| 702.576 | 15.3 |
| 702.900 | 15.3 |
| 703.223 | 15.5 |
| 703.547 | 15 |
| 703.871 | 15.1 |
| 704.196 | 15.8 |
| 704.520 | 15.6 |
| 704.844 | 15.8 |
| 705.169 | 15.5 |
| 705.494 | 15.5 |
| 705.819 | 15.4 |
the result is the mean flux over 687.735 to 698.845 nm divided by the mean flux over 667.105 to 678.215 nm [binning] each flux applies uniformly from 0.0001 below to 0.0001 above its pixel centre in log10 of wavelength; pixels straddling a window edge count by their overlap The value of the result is 0.96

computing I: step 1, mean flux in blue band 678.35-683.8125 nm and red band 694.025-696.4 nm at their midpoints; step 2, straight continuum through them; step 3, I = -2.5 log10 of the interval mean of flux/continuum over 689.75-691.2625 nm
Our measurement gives -0.01 mag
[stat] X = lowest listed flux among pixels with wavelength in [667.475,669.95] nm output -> 15.6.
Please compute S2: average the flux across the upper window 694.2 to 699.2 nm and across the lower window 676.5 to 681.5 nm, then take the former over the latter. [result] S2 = 1.0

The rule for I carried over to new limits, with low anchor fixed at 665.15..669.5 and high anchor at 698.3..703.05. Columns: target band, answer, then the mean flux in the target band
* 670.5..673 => 0.02 mag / 16.1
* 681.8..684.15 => -0.01 mag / 16.2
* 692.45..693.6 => 0.01 mag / 15.6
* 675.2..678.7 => -0.01 mag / 16.4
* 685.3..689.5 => 0.00 mag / 15.9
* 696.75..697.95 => 0.01 mag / 15.4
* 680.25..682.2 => -0.01 mag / 16.2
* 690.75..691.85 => 0.02 mag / 15.5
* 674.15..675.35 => 0.00 mag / 16.2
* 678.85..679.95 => -0.02 mag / 16.5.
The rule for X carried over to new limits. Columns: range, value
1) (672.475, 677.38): 15.9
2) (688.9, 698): 14.5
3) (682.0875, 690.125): 15.1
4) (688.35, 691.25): 15.7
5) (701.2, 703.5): 14.6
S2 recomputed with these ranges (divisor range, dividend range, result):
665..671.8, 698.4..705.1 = 0.95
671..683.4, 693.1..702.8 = 0.95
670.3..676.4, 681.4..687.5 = 0.98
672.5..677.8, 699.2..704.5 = 0.93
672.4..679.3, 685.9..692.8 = 0.97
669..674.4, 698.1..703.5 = 0.95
